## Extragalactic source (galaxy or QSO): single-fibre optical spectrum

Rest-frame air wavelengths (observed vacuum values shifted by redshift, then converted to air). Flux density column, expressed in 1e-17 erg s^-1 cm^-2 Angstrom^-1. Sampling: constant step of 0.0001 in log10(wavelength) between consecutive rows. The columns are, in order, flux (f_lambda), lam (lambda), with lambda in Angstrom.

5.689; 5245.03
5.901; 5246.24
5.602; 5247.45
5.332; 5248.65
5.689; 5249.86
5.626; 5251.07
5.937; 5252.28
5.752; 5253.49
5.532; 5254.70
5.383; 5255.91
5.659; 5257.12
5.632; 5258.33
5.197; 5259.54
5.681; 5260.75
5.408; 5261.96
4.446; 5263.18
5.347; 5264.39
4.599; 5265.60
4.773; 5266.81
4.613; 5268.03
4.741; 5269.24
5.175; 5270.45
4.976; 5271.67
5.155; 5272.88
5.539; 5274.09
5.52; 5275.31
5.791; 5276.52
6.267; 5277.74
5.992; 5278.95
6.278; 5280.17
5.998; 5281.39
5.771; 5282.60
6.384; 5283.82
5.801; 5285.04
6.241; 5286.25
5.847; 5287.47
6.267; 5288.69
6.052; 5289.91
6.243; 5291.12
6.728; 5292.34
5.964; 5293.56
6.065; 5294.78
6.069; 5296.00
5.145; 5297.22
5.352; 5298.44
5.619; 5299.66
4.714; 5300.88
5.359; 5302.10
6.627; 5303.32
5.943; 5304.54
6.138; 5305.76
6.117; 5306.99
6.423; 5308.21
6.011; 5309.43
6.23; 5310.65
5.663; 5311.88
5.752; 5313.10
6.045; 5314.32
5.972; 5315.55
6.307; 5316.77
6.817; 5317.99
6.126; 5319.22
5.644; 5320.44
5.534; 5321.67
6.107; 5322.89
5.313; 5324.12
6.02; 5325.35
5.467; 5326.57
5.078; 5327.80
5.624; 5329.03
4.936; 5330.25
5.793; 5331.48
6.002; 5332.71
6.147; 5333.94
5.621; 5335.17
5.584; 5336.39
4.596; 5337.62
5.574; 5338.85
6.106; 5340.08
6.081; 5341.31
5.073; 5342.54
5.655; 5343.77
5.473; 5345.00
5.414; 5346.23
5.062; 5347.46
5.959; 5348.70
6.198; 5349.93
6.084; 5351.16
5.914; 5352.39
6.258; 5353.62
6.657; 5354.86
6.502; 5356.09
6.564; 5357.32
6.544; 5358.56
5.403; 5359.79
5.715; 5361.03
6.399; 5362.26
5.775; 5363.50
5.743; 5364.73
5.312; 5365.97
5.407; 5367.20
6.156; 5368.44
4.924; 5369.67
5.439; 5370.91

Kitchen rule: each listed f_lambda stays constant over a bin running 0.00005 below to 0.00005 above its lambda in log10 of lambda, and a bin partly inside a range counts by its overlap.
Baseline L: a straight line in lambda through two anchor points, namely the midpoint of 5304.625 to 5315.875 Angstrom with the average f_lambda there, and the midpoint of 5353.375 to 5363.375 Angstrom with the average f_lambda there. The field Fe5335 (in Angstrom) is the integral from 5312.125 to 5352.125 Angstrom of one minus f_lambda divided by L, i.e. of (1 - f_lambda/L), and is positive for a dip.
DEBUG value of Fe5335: 2.6 Angstrom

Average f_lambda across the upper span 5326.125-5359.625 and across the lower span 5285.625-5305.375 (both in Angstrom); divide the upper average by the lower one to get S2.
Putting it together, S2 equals 1.0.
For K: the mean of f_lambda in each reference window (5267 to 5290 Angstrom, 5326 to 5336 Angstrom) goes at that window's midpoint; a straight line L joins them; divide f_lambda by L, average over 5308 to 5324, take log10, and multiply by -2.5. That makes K -0.08 mag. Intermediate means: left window 5.68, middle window 6.02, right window 5.58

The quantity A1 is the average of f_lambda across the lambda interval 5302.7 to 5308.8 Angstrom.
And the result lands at 6.25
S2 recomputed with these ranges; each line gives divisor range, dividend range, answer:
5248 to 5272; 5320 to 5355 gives 1.08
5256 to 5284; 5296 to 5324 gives 1.09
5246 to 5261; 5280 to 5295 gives 1.09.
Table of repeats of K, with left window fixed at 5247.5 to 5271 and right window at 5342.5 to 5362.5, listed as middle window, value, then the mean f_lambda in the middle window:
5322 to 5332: 0.04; 5.54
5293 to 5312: -0.05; 5.84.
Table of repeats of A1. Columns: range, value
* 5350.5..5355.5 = 6.23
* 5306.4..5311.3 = 6.19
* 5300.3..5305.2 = 5.68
